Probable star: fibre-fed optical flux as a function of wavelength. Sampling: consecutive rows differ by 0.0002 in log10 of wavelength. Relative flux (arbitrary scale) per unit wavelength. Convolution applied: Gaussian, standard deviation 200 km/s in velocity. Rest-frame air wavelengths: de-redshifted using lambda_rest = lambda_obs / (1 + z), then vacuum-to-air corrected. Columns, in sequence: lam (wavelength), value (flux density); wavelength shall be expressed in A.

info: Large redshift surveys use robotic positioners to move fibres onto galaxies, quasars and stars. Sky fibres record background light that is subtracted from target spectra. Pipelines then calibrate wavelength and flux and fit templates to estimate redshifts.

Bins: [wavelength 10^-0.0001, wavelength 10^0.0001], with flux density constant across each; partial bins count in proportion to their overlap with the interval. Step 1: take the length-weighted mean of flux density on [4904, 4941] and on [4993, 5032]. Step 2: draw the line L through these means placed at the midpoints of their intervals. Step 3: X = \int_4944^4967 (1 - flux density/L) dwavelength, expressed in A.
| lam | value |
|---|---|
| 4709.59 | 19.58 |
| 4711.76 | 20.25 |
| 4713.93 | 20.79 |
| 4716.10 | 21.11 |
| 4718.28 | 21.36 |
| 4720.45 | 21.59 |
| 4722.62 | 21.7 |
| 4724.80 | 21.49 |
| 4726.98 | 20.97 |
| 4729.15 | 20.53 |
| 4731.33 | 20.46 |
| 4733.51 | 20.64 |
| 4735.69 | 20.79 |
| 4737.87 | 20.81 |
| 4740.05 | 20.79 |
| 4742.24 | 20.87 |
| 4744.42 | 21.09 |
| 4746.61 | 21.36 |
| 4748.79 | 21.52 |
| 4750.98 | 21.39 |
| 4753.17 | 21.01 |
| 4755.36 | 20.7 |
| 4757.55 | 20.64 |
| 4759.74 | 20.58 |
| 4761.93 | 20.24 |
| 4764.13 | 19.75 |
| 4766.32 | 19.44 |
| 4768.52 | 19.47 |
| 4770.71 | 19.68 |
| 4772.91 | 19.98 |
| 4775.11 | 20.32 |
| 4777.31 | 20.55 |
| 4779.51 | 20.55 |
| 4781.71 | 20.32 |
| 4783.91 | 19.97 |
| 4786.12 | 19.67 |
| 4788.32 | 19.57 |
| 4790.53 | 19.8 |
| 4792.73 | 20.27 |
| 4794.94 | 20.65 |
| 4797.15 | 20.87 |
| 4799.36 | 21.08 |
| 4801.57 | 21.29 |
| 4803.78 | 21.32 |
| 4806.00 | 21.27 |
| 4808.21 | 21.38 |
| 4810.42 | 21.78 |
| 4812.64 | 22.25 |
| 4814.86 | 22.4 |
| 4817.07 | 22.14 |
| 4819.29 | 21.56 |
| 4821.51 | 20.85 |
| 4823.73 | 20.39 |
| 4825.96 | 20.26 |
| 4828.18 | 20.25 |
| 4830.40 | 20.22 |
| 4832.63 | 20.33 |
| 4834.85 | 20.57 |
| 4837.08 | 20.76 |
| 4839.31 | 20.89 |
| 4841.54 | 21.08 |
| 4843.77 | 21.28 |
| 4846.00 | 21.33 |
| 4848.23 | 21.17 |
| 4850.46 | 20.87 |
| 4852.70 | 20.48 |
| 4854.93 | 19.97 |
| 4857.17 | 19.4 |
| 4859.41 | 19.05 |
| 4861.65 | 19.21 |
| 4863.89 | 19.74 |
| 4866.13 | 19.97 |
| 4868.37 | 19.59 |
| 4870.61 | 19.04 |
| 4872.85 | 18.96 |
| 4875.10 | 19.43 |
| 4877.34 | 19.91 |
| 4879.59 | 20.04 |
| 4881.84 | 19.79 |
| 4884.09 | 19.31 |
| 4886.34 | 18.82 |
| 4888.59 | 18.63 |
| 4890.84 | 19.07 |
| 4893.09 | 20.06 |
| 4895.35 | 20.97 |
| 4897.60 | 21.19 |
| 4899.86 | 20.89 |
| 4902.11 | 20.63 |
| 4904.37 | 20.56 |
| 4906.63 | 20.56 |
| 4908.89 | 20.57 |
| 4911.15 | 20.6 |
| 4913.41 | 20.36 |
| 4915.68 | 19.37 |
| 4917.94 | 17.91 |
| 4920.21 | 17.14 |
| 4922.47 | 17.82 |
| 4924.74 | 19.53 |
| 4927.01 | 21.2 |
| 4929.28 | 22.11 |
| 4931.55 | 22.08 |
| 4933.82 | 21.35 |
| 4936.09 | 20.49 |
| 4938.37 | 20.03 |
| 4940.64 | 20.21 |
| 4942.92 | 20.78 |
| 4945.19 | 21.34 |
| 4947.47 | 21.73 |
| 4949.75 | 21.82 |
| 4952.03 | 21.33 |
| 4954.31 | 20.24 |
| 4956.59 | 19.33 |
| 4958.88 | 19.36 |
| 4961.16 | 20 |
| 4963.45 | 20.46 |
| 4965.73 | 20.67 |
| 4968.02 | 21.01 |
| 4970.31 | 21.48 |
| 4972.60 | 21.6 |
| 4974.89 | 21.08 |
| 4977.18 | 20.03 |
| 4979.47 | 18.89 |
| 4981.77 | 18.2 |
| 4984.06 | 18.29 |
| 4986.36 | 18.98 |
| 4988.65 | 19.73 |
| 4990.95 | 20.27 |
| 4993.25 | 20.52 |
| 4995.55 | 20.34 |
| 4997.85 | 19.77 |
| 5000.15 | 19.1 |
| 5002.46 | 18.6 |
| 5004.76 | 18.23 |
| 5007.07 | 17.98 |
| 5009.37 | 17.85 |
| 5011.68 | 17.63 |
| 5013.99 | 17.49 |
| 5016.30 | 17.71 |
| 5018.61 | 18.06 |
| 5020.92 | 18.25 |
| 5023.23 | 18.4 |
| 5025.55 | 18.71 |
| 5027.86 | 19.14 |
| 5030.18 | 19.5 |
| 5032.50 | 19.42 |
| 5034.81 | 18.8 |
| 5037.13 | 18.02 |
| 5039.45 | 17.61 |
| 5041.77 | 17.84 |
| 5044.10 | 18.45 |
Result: -1.3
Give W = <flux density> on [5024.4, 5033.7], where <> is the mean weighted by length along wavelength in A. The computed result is 19.2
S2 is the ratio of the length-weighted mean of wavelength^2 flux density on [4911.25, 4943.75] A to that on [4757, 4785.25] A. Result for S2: 1.06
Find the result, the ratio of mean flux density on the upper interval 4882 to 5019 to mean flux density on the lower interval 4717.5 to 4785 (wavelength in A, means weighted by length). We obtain 0.96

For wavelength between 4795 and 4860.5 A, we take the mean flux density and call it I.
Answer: 20.9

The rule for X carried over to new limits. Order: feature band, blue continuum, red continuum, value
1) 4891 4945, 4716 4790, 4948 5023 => -1.2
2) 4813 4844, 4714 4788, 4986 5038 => -1.3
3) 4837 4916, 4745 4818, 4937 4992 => 1.5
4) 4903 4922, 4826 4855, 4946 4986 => 0.8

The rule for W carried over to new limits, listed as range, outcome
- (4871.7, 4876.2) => 19.2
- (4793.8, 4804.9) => 21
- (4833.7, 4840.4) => 20.7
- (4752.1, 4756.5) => 20.9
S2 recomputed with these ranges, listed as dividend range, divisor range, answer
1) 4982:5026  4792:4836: 0.96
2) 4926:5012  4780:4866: 1.03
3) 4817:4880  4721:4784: 1.02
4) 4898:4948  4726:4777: 1.06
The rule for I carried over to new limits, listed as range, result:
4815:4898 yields 20.2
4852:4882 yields 19.6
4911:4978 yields 20.4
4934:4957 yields 20.8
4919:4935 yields 20.2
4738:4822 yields 20.7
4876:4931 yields 19.9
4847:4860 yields 20.2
